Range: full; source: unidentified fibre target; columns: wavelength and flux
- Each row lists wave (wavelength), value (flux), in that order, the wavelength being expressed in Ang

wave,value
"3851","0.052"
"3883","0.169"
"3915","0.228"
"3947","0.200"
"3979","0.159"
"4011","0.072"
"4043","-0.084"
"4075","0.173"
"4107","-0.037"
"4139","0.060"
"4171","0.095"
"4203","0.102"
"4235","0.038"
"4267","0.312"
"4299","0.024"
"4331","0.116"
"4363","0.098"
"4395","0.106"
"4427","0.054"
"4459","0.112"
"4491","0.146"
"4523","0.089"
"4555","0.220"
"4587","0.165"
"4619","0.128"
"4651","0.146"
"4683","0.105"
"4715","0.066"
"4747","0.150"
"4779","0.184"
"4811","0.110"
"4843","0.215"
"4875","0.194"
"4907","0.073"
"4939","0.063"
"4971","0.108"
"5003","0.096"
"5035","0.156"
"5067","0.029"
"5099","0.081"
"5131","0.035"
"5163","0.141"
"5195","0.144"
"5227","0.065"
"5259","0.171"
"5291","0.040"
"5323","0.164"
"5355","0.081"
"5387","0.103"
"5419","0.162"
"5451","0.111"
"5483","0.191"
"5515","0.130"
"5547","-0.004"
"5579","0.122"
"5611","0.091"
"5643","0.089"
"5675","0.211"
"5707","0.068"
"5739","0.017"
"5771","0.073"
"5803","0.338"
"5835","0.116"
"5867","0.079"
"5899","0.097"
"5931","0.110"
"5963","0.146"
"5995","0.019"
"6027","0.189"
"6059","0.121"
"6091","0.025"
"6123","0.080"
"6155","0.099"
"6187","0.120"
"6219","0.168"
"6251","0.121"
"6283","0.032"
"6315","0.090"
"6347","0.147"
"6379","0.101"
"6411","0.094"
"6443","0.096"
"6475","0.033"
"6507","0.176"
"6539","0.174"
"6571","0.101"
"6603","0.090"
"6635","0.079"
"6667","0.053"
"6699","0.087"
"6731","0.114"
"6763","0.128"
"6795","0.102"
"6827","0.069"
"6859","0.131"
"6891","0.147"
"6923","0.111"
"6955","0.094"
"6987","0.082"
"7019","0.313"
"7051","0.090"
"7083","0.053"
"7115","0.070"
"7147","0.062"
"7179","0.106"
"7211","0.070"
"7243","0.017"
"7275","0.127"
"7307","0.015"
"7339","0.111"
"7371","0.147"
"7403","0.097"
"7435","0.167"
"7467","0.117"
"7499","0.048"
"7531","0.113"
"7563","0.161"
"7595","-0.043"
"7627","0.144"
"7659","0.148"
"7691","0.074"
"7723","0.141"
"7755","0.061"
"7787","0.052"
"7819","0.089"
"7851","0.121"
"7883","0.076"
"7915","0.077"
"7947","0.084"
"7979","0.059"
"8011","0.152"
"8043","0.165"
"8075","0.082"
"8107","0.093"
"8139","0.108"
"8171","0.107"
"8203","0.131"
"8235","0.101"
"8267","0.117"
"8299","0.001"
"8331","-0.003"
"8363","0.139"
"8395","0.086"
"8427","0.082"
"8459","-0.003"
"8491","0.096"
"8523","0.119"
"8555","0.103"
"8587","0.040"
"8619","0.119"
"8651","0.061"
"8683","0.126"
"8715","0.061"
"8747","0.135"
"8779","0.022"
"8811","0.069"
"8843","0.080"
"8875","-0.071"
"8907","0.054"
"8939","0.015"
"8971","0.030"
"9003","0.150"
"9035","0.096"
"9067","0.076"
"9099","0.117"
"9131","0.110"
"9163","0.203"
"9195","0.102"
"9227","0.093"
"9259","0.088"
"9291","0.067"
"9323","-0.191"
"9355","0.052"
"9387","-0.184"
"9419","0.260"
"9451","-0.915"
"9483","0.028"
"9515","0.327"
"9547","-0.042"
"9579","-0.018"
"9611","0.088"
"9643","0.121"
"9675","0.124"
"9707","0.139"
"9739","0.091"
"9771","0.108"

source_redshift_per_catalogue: 0.88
